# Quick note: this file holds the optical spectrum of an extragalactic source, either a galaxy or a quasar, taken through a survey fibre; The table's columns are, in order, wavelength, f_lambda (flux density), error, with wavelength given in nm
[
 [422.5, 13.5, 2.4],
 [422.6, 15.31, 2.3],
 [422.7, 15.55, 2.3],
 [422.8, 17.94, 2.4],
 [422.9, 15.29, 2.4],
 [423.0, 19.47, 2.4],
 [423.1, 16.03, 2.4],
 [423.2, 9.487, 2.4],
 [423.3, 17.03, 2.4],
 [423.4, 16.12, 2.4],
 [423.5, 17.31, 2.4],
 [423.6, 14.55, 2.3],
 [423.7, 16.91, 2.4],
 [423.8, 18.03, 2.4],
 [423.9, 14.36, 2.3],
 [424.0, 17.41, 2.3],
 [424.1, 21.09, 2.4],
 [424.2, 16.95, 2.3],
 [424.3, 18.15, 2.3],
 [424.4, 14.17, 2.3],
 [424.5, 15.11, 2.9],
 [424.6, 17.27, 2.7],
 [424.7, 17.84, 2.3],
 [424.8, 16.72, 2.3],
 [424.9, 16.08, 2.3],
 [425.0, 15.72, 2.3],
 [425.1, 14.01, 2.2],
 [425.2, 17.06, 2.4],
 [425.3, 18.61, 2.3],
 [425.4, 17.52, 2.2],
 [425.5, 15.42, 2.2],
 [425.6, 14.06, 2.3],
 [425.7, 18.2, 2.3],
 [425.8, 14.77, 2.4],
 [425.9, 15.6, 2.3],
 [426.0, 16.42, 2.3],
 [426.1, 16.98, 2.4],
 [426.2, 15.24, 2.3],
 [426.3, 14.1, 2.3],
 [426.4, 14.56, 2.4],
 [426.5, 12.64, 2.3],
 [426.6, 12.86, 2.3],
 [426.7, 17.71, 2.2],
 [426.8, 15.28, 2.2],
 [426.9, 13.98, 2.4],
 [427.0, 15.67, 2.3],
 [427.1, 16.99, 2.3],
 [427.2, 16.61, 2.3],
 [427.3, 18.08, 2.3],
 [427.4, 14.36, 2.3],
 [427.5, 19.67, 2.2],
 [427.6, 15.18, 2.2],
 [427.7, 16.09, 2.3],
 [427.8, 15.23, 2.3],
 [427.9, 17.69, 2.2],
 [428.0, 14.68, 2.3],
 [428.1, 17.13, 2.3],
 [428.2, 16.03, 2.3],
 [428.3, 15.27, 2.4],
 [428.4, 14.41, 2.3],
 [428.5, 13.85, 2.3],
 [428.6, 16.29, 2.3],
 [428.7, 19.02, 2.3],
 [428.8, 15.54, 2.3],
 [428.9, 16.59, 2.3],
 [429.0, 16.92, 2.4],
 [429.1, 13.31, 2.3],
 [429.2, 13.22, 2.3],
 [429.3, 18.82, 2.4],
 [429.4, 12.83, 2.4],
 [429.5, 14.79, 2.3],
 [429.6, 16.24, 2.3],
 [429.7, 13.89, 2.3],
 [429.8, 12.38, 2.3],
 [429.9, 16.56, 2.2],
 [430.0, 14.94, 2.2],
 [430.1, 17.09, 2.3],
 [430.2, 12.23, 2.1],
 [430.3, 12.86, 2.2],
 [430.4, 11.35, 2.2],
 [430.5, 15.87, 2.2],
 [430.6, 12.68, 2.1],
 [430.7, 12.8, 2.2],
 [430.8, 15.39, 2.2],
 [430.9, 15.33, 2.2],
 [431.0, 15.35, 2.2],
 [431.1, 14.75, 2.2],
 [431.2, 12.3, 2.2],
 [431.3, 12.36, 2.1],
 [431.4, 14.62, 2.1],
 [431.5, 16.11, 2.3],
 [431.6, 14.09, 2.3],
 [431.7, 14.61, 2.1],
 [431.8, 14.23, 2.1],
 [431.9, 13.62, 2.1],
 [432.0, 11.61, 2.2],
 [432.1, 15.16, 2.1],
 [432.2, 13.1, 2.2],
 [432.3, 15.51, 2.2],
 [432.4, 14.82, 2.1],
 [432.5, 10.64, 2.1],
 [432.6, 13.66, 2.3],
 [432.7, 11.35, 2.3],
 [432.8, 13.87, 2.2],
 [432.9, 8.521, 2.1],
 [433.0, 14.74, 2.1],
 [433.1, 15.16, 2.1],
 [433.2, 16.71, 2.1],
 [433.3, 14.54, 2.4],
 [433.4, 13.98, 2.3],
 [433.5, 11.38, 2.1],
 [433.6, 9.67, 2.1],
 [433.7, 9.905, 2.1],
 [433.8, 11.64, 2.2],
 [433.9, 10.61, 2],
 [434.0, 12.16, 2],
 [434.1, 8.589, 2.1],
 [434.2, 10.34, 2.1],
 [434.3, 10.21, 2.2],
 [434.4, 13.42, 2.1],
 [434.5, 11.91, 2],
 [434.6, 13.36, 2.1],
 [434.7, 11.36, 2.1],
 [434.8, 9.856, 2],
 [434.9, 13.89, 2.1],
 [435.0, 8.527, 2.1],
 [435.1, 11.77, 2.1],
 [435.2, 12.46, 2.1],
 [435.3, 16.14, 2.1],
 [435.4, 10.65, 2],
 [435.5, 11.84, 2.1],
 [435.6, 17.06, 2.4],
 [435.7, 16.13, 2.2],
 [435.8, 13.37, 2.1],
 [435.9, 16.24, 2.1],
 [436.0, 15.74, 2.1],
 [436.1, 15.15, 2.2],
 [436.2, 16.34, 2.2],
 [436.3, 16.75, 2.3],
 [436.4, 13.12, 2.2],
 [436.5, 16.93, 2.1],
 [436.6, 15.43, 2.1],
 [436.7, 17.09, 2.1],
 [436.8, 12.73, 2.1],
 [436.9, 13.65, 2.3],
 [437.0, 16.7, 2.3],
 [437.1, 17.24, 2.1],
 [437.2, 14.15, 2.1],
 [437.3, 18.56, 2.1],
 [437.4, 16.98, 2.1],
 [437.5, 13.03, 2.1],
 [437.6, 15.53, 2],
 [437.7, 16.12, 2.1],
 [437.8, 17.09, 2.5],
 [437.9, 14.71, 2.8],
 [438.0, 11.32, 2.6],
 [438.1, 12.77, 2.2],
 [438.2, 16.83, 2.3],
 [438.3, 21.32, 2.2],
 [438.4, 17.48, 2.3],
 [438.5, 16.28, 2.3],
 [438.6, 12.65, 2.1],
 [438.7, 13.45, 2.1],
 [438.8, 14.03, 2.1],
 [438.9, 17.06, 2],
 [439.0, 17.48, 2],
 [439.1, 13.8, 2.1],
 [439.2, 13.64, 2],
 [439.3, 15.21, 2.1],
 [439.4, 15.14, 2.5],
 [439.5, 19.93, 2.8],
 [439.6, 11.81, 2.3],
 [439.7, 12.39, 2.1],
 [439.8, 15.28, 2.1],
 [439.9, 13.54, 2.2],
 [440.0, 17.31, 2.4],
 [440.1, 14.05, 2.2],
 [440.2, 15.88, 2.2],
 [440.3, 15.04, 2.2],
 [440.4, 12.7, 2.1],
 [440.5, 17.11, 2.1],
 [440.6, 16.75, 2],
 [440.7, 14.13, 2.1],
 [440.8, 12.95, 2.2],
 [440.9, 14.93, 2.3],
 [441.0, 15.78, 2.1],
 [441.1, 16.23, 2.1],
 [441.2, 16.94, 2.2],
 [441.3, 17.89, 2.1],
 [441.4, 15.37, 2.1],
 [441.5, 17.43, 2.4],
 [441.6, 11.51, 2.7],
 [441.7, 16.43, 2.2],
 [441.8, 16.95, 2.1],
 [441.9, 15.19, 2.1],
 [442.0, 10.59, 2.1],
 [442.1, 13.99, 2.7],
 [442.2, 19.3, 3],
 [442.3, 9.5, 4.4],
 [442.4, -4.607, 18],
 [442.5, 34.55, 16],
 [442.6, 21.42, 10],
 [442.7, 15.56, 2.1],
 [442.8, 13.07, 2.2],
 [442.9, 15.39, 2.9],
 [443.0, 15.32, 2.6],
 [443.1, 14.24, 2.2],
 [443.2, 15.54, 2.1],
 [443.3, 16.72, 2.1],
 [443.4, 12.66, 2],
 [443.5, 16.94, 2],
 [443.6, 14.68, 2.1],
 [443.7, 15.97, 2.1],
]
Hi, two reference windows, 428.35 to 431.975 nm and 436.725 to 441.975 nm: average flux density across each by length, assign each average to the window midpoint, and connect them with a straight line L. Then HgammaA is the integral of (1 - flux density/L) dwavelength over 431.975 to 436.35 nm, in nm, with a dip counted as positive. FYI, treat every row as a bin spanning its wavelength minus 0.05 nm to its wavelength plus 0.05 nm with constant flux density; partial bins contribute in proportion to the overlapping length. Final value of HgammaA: 0.58 nm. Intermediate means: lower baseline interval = 14.6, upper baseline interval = 15.3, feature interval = 13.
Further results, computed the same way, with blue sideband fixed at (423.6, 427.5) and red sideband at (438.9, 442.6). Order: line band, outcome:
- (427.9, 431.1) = 0.181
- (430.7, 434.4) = 0.619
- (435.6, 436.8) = -0.011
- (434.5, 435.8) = 0.233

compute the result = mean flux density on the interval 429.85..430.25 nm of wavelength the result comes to 15.2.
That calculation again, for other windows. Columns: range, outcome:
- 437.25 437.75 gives 16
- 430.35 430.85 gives 13.6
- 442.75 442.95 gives 14.2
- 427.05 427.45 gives 16.5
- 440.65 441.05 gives 14.4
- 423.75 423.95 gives 16.2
